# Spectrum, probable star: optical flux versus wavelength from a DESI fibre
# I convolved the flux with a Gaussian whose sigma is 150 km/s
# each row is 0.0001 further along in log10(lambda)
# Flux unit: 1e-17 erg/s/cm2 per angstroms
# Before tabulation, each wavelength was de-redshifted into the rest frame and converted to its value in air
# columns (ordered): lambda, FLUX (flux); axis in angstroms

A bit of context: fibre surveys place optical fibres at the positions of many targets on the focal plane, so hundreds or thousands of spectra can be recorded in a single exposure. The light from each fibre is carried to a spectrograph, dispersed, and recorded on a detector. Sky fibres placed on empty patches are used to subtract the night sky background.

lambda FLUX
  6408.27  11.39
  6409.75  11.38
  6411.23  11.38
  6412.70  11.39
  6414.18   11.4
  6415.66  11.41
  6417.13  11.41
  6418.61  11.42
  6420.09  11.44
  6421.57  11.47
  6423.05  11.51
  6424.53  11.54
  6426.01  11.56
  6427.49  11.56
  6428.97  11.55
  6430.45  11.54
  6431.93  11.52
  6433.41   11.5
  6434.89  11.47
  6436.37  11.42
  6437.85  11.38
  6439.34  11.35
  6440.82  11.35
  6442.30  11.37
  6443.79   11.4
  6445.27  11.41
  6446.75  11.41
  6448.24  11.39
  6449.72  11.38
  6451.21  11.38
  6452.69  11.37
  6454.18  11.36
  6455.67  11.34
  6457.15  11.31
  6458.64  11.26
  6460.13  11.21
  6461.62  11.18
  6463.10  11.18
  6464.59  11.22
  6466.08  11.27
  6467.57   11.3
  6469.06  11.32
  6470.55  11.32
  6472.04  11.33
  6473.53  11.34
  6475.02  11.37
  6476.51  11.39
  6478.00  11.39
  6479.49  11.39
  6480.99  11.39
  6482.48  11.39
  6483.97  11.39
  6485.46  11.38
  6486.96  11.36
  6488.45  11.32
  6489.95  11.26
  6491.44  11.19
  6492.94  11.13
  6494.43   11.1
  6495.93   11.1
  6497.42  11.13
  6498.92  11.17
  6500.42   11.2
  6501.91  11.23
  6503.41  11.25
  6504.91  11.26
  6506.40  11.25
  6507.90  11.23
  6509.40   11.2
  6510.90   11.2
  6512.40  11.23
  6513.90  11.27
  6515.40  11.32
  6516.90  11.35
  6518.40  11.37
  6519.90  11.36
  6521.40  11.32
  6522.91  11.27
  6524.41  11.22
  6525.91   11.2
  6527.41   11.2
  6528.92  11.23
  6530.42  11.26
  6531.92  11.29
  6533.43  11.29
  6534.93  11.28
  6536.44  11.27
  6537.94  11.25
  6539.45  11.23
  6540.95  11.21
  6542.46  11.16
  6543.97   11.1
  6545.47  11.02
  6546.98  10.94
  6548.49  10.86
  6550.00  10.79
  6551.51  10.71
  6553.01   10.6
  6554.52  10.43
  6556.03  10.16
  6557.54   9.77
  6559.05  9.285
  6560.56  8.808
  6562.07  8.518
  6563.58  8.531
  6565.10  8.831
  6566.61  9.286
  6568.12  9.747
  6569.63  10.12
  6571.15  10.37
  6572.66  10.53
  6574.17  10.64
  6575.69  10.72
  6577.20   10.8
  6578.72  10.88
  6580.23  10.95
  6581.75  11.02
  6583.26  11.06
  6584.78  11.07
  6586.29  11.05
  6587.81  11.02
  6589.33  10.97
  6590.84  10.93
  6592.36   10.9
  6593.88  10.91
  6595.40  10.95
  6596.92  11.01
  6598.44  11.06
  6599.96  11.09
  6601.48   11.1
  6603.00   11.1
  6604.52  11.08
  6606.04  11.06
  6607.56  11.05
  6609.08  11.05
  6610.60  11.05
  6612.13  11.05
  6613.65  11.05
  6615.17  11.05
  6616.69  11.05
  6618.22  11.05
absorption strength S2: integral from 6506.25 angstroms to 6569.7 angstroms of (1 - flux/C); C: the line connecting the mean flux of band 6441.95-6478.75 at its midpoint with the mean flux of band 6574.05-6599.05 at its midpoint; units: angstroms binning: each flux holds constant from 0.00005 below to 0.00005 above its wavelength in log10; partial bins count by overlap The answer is 2.1 angstroms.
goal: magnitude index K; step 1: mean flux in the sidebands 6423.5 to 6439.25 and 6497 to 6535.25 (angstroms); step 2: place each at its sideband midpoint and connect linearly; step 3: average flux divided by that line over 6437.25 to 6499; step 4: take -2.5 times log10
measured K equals 0.01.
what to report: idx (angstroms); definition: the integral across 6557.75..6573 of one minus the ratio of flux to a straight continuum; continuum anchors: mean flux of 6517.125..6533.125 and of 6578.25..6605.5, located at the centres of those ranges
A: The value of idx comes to 2.4 angstroms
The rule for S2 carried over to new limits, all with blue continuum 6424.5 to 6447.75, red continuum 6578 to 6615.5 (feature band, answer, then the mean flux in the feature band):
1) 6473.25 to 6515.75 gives 0.1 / 11.3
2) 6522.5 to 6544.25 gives -0.1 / 11.2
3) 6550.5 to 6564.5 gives 1.9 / 9.66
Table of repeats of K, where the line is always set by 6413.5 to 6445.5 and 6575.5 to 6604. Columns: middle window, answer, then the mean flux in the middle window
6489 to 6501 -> 0.01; 11.2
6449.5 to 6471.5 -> 0.01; 11.3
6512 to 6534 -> -0.01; 11.3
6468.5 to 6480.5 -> 0.00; 11.4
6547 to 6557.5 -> 0.05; 10.6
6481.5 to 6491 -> -0.01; 11.4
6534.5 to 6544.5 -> -0.01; 11.2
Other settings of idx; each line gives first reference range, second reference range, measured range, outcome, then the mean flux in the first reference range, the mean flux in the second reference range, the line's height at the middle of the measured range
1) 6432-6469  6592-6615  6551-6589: 3.1 angstroms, 11.3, 11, 11.1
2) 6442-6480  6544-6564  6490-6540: -3.0 angstroms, 11.3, 10.1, 10.6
